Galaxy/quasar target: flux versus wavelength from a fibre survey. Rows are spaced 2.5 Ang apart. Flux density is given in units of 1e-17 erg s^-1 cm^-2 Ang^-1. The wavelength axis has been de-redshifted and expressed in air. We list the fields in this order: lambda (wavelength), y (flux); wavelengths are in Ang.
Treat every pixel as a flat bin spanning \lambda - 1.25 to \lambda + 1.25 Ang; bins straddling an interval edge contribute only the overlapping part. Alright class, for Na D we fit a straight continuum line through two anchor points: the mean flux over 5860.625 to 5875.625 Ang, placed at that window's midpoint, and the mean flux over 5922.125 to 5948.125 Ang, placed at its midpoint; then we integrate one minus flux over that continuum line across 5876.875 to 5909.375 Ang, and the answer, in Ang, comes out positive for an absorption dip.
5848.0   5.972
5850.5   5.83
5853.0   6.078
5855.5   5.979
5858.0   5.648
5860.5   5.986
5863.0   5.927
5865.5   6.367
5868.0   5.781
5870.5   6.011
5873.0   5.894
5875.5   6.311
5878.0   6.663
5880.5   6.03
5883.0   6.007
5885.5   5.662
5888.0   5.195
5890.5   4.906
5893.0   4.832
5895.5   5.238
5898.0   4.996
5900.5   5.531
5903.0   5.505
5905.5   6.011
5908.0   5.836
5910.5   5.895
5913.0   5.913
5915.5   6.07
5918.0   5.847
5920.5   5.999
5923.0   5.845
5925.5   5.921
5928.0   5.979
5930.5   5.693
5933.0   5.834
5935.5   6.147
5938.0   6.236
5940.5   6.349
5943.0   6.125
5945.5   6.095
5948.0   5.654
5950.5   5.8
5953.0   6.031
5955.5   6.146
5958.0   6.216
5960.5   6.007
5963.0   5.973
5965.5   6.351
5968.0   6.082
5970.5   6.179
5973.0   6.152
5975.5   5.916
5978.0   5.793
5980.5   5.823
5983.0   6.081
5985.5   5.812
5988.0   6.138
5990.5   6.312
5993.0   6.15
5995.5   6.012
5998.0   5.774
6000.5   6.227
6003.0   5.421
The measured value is 2.4 Ang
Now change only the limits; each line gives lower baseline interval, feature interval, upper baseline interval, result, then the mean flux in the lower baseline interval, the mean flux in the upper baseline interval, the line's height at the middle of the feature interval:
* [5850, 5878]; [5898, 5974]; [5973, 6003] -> 0.4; 6.02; 5.99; 6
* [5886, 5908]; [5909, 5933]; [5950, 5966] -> -1.2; 5.32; 6.07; 5.62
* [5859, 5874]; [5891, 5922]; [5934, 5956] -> 2.1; 5.99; 6.06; 6.03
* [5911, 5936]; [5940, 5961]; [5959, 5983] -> -0.2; 5.92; 6.04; 5.98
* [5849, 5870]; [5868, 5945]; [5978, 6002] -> 2.0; 5.95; 6.02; 5.98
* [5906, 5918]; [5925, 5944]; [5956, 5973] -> -0.1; 5.93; 6.14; 6.02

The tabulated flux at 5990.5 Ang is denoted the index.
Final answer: 6.312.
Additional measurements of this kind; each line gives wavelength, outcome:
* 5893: 4.832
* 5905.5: 6.011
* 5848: 5.972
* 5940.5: 6.349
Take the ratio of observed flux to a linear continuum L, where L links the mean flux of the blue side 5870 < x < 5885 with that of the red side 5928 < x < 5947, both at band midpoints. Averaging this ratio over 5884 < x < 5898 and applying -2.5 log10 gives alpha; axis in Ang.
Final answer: 0.18 mag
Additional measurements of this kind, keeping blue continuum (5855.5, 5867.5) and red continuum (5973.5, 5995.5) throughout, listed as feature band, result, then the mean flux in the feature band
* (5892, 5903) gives 0.15 mag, 5.2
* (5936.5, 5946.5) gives -0.04 mag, 6.2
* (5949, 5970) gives -0.01 mag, 6.07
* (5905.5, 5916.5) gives 0.01 mag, 5.93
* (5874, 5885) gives -0.04 mag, 6.2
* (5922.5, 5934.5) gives 0.02 mag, 5.86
